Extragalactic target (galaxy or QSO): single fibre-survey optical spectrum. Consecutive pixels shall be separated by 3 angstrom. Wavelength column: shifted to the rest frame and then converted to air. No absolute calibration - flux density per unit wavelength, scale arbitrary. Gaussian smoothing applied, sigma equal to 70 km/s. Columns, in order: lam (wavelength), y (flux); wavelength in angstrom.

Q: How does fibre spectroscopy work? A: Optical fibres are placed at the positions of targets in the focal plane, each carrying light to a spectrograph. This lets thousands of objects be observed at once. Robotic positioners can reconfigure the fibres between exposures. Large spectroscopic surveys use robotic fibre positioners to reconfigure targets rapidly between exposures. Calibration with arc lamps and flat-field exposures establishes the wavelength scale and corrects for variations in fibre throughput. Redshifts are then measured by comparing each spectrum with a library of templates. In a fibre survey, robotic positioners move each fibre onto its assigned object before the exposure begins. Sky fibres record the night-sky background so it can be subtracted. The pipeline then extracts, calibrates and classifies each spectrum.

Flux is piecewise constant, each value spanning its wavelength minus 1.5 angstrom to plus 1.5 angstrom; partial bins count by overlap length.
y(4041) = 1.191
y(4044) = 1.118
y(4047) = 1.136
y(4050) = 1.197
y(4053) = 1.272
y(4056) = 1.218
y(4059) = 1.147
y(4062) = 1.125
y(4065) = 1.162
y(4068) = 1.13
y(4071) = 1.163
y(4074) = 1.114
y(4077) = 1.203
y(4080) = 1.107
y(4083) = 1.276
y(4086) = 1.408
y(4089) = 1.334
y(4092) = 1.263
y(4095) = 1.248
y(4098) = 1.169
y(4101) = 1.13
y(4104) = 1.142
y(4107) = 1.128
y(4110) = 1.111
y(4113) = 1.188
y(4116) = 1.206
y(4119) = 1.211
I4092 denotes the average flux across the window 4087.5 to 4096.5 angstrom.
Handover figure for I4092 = 1.28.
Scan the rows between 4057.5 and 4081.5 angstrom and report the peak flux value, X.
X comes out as 1.203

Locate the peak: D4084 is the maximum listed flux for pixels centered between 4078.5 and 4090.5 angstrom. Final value 1.408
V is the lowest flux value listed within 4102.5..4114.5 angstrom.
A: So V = 1.111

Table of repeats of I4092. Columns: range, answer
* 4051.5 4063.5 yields 1.19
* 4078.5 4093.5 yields 1.28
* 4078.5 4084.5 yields 1.19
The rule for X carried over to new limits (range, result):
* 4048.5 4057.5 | 1.272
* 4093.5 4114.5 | 1.248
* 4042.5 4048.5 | 1.136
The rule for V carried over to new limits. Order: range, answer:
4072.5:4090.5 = 1.107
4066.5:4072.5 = 1.13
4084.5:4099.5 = 1.169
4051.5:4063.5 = 1.125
